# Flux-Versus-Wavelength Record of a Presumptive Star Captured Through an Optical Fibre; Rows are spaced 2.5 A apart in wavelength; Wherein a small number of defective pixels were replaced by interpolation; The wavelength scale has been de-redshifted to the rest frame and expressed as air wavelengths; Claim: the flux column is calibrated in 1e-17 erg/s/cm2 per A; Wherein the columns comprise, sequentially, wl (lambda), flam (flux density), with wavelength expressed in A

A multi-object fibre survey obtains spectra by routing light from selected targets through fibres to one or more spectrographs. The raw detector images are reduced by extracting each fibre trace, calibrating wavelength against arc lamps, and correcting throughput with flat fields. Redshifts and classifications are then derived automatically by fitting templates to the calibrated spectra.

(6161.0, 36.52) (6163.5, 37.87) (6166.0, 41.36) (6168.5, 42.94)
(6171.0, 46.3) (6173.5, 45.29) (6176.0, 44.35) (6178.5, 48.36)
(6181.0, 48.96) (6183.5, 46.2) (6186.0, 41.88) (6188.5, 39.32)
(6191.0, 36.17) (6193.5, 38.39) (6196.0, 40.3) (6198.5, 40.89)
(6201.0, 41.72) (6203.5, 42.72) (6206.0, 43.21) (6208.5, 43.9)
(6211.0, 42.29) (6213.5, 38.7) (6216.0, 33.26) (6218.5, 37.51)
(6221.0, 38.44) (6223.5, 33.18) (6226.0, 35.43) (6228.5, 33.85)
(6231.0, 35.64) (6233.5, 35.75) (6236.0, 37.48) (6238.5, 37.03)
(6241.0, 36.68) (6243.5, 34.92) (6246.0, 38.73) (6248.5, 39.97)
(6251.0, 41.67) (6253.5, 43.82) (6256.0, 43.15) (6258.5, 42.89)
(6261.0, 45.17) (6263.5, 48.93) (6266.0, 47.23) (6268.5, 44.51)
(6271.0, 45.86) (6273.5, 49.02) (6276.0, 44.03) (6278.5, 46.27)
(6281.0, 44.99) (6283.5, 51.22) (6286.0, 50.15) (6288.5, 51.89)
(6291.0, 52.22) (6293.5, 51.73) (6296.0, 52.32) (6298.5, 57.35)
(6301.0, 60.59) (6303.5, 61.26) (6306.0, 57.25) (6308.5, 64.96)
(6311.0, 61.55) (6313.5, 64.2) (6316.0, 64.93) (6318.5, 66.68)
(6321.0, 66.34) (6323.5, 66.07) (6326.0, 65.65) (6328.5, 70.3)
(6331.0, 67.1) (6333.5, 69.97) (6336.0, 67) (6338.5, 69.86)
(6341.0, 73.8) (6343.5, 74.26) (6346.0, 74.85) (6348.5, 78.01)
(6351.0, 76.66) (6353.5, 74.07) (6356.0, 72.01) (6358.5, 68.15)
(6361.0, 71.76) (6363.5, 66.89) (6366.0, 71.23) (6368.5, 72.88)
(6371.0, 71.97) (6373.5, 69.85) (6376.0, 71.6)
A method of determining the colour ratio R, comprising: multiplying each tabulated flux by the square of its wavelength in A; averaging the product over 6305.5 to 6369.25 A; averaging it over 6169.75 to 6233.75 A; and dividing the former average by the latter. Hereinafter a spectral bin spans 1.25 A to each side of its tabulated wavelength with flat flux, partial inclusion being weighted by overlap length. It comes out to 1.78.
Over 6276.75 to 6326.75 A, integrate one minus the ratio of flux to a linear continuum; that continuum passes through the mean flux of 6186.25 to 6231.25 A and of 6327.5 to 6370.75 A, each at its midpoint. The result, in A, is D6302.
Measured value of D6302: 2.6 A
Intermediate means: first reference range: 38.7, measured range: 57.7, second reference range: 71.7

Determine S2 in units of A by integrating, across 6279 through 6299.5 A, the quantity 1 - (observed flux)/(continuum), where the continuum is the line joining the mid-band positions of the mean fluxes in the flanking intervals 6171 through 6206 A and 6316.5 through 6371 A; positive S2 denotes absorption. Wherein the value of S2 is 3.25 A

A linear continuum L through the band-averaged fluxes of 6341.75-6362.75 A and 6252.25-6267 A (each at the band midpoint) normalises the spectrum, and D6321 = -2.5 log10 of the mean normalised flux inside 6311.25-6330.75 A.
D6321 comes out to -0.04 mag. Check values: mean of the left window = 45.2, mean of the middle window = 66.1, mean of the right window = 73.6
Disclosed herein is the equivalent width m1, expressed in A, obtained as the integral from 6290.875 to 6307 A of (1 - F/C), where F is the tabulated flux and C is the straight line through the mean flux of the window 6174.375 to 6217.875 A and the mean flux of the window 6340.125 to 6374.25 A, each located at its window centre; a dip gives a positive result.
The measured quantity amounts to 1.3 A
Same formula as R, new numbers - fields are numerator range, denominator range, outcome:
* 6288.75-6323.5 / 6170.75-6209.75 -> 1.45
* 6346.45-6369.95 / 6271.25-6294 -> 1.52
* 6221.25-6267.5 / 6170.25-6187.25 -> 0.88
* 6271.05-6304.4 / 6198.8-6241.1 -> 1.38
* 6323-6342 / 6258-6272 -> 1.53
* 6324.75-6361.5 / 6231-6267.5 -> 1.81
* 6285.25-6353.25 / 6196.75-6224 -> 1.68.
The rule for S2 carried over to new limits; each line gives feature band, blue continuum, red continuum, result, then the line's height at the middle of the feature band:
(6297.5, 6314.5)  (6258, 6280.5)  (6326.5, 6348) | -0.4 A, 59.5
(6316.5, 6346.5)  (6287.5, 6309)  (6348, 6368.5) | -1.8 A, 65.1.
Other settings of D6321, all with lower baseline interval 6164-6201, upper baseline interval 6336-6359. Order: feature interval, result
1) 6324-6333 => 0.033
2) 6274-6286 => 0.277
